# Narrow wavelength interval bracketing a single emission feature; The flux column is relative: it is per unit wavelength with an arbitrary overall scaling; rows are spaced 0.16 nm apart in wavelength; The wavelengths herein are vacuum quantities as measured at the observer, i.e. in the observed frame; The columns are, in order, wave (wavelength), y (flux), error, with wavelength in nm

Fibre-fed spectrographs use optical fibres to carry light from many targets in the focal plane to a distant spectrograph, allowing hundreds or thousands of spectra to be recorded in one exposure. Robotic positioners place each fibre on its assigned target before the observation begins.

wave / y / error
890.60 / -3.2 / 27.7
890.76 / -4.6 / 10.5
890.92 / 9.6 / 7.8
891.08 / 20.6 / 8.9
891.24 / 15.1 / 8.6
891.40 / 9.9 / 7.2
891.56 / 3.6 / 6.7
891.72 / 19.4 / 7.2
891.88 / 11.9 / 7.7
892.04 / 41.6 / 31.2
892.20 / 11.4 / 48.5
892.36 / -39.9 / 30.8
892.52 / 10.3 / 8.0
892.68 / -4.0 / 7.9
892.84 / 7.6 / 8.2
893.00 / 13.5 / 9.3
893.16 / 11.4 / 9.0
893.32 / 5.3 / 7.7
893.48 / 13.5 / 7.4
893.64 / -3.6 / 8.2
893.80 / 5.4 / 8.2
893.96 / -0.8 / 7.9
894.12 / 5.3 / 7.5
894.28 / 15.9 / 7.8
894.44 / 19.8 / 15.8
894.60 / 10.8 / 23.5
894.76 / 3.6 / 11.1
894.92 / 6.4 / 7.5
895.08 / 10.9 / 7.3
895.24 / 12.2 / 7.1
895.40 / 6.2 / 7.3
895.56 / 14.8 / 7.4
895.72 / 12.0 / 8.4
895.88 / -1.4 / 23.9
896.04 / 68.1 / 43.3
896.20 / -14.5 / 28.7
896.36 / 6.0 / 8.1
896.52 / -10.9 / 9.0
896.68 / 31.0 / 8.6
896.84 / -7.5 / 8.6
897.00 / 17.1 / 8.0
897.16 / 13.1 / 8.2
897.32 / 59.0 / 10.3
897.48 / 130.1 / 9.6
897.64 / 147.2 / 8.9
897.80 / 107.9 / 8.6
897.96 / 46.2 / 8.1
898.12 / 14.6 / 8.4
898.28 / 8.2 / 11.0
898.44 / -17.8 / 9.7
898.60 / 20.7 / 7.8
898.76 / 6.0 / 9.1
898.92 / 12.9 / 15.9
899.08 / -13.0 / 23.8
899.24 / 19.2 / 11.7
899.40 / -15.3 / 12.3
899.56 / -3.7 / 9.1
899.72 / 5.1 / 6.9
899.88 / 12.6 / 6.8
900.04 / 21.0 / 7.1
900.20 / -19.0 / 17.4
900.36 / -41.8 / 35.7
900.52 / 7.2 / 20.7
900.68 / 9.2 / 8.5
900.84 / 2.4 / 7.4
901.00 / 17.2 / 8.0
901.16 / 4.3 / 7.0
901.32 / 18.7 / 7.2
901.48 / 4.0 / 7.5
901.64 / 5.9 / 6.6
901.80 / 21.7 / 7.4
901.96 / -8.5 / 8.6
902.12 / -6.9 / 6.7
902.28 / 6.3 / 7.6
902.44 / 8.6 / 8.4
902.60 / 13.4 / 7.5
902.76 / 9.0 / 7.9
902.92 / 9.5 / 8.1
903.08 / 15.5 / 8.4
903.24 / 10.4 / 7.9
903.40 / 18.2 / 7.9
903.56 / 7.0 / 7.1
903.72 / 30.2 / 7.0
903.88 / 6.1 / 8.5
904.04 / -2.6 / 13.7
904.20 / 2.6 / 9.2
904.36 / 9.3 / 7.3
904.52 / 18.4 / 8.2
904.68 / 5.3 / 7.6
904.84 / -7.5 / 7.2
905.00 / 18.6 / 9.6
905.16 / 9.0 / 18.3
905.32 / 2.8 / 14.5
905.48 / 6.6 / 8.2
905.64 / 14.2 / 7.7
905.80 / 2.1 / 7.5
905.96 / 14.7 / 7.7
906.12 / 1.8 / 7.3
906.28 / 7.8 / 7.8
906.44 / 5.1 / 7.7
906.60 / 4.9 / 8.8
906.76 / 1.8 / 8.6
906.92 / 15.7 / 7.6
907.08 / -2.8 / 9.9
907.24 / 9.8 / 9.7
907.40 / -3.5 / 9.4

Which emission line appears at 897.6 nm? H-beta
